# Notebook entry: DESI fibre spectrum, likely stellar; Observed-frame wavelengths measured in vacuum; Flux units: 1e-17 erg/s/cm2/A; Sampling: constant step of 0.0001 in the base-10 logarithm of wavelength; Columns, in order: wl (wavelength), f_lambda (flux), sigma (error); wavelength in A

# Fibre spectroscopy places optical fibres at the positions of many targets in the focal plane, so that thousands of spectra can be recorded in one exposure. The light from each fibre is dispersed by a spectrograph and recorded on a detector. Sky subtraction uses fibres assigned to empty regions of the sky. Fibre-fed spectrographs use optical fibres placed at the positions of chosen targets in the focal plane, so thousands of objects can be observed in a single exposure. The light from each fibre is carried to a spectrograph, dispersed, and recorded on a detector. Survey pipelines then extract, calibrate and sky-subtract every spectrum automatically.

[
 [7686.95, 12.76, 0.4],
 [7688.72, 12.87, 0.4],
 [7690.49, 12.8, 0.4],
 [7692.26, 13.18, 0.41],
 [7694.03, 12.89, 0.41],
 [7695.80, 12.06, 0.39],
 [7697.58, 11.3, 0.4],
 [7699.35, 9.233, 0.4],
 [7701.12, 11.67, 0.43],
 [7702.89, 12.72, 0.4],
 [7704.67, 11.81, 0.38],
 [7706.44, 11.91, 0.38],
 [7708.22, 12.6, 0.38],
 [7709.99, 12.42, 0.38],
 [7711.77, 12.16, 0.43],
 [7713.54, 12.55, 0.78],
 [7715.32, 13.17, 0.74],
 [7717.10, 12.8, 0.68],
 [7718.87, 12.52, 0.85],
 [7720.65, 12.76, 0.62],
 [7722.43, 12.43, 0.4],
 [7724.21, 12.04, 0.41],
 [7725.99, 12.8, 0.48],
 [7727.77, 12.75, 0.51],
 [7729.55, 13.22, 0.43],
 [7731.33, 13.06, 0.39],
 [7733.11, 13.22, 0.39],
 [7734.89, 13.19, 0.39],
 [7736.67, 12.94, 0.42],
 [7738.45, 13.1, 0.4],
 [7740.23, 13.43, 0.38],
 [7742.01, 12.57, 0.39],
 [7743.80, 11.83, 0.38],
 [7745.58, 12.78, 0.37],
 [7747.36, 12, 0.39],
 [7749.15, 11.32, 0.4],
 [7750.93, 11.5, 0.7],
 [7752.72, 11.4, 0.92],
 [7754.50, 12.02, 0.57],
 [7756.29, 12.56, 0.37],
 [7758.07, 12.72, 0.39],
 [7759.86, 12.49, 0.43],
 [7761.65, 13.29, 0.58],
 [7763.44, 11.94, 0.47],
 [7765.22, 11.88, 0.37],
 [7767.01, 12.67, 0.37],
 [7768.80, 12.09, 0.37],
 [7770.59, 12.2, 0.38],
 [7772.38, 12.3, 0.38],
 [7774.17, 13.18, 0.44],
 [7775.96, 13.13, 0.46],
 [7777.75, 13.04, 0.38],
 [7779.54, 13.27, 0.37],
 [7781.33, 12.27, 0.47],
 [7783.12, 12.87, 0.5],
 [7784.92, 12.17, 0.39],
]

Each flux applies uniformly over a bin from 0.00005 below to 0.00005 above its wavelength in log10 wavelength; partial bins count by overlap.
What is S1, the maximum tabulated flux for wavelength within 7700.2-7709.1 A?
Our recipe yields 12.72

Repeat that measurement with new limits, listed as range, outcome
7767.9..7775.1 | 13.18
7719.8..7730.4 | 13.22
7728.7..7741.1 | 13.43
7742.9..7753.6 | 12.78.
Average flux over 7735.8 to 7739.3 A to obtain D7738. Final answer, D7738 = 13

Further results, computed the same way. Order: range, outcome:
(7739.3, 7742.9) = 13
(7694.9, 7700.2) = 10.9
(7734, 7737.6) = 13.1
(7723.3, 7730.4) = 12.7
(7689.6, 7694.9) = 13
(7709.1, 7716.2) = 12.6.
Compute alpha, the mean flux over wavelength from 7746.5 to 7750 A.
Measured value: 11.6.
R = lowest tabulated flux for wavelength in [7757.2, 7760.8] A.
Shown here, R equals 12.49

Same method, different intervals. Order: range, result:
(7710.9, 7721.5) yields 12.16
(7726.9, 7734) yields 12.75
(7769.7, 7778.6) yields 12.2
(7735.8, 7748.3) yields 11.83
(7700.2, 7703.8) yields 11.67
